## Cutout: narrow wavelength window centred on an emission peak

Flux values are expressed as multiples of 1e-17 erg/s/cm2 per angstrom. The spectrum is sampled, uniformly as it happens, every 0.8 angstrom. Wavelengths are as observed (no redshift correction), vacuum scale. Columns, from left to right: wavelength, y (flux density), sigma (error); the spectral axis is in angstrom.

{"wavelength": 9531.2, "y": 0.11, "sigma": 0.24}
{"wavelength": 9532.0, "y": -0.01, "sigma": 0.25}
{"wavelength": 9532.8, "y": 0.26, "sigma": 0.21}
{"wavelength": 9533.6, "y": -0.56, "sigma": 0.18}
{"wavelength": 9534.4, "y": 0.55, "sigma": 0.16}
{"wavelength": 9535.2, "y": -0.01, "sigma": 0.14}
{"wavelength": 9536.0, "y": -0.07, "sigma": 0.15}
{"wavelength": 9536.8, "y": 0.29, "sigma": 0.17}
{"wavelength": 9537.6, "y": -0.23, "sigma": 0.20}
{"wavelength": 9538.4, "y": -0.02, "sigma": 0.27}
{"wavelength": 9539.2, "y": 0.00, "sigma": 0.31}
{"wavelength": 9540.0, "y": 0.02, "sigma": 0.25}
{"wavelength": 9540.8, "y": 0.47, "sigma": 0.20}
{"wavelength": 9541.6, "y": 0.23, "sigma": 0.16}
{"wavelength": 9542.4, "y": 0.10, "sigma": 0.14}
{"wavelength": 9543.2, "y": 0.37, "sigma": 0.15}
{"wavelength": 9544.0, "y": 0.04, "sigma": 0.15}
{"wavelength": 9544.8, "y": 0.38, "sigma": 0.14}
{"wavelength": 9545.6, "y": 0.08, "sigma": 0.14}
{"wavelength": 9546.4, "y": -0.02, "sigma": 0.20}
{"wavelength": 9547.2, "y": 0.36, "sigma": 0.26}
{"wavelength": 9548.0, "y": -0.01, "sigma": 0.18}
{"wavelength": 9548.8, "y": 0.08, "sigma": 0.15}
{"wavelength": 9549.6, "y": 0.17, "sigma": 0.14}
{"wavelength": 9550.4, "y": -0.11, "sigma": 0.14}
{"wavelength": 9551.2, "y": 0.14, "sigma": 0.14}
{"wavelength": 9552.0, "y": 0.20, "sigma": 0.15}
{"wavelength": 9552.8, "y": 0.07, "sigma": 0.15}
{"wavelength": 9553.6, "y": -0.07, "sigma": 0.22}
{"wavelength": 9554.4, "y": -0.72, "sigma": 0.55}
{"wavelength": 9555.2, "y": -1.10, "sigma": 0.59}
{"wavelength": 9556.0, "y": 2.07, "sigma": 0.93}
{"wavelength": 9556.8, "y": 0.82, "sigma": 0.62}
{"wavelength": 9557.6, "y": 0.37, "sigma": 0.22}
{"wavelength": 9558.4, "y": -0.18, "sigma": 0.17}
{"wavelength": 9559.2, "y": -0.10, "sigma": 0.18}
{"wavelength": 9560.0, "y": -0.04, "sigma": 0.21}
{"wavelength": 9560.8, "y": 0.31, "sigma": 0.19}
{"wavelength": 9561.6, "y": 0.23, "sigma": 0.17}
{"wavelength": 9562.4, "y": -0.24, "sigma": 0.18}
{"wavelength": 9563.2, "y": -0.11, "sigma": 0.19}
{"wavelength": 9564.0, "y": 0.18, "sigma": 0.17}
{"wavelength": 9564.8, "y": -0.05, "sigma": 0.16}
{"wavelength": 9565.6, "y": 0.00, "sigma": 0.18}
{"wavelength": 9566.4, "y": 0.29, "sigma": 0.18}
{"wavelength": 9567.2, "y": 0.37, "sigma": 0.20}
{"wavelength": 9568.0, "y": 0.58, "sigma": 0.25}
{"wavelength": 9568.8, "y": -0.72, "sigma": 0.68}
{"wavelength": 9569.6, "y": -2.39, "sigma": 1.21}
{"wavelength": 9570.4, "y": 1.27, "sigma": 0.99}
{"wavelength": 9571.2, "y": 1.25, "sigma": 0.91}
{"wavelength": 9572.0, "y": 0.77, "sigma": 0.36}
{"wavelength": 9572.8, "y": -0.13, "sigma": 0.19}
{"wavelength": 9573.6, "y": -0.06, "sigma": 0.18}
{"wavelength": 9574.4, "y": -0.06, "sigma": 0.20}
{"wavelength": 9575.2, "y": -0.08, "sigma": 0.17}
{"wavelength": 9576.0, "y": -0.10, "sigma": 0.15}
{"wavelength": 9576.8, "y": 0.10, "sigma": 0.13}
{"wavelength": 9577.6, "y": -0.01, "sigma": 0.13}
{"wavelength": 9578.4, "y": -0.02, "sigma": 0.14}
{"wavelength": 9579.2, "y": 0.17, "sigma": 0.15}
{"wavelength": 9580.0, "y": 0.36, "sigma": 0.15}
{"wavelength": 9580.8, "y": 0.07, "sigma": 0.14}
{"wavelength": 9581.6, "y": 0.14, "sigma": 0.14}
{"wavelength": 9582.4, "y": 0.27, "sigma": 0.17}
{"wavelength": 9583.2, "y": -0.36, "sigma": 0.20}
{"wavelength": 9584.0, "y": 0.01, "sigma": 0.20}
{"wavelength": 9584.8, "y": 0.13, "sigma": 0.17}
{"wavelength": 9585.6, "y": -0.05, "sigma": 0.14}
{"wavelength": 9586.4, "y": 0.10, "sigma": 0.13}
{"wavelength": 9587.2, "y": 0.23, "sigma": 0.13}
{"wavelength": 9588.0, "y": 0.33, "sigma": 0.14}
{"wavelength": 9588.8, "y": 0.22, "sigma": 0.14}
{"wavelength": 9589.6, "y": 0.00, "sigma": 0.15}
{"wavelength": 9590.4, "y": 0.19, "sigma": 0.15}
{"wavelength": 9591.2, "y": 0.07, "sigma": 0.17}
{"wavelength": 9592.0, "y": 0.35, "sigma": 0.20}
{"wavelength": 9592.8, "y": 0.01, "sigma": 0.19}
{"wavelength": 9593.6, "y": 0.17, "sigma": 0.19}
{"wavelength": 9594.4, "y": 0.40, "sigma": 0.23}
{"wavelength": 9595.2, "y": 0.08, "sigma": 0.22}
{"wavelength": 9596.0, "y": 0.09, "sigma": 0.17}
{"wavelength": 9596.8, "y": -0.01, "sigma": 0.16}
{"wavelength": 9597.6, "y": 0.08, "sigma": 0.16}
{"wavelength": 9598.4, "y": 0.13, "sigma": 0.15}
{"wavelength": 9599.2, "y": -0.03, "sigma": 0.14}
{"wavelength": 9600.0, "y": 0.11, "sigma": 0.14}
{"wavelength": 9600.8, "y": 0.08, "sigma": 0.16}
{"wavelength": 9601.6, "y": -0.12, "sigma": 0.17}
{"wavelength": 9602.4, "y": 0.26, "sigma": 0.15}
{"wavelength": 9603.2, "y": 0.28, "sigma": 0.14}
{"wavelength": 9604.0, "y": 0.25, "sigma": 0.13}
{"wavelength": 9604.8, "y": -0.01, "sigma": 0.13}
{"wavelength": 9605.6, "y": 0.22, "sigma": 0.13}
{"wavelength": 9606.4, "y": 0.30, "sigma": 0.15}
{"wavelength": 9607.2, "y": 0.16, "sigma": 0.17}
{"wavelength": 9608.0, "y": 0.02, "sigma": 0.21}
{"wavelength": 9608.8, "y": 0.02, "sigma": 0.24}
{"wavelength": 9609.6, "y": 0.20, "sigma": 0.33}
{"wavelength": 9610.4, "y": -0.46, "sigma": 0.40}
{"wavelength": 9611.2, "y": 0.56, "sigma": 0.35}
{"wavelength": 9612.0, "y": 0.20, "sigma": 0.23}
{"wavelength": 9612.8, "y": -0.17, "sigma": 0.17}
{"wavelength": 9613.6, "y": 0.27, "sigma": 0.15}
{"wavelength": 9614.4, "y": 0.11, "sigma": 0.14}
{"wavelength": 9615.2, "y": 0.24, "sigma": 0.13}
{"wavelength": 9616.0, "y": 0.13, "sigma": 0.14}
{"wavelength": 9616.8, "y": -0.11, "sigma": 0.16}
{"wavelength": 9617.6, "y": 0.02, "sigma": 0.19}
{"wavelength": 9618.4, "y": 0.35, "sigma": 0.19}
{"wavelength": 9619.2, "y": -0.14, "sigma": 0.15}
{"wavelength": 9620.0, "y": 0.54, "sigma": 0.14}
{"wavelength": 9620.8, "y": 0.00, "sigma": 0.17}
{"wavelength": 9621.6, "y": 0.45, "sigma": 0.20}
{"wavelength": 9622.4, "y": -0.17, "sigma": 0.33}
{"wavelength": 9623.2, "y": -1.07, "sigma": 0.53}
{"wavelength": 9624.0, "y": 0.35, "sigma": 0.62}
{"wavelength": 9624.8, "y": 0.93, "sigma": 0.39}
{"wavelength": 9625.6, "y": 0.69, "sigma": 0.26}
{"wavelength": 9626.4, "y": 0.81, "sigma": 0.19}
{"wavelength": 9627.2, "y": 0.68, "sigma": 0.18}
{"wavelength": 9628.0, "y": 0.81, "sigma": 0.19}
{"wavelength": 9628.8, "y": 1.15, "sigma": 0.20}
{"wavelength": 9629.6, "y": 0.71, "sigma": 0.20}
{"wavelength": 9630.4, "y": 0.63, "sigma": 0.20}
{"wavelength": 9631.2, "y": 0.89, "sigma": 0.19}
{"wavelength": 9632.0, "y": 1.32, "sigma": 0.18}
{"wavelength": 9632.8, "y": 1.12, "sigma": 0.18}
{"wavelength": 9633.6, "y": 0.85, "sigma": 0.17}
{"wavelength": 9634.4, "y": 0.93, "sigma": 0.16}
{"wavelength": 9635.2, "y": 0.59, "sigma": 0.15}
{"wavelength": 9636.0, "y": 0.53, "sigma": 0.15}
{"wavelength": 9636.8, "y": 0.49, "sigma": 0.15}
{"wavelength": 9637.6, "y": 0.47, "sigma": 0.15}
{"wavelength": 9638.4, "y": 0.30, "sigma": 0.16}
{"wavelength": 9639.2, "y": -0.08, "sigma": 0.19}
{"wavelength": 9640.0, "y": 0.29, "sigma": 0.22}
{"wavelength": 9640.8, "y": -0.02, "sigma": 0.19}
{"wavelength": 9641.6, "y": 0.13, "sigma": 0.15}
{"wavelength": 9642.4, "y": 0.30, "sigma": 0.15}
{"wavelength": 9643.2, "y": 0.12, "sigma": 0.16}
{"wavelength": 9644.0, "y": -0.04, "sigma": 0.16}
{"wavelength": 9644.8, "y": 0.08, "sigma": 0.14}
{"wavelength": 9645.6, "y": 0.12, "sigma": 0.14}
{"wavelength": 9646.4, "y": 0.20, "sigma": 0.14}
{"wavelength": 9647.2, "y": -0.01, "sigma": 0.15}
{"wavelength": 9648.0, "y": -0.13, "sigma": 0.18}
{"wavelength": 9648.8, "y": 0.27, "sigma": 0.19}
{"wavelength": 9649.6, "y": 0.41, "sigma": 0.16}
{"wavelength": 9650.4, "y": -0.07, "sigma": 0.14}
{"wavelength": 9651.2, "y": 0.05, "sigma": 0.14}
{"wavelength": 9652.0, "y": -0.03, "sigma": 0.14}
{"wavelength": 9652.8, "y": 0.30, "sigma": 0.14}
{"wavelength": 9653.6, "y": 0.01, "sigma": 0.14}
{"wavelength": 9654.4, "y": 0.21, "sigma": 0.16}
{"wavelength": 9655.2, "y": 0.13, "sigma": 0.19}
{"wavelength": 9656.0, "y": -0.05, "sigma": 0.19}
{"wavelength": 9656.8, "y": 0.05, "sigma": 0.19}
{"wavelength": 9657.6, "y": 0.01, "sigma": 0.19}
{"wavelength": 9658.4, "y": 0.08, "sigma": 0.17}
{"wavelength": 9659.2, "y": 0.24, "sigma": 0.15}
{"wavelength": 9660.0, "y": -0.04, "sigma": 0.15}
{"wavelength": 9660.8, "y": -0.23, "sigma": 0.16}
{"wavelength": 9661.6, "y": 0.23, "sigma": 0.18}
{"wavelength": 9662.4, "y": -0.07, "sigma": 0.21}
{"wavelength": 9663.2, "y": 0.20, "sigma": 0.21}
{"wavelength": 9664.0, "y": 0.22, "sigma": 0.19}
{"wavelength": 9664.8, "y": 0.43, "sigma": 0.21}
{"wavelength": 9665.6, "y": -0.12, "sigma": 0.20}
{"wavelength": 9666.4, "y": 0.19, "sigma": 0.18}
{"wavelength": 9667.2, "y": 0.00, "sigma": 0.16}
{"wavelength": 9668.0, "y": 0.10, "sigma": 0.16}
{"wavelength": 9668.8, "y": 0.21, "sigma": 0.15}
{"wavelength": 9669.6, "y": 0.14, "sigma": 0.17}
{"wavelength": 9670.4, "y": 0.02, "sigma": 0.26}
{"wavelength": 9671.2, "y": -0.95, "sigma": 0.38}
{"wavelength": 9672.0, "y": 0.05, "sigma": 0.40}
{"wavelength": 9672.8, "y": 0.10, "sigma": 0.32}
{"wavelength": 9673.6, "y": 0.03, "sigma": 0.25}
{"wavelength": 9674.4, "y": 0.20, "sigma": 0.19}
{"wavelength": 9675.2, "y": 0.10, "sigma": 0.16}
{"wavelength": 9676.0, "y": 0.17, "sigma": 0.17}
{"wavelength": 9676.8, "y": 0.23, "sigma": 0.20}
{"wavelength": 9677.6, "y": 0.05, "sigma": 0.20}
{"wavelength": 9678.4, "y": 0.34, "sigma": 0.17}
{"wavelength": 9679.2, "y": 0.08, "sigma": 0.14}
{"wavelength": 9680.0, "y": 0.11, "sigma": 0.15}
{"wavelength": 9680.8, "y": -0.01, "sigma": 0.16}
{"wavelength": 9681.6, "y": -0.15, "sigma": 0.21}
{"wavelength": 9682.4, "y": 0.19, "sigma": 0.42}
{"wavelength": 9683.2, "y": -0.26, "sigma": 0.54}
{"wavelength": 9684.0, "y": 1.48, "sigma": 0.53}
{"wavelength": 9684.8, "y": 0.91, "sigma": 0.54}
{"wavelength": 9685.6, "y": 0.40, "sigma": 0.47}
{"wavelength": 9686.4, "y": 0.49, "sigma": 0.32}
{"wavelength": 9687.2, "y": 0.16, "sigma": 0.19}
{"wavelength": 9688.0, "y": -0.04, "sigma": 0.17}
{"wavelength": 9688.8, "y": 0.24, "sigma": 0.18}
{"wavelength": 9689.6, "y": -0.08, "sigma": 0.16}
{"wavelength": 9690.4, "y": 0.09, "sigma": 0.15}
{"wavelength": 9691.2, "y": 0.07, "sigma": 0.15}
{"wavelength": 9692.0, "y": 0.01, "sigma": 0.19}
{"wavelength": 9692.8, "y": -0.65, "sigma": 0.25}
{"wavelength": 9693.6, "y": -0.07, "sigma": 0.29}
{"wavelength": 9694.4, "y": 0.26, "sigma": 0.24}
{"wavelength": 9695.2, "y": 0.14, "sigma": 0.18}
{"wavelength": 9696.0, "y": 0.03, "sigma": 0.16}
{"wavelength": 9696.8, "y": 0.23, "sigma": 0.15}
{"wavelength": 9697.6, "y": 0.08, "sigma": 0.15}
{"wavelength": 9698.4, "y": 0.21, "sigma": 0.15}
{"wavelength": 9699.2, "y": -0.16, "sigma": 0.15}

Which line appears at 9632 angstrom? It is [O II]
